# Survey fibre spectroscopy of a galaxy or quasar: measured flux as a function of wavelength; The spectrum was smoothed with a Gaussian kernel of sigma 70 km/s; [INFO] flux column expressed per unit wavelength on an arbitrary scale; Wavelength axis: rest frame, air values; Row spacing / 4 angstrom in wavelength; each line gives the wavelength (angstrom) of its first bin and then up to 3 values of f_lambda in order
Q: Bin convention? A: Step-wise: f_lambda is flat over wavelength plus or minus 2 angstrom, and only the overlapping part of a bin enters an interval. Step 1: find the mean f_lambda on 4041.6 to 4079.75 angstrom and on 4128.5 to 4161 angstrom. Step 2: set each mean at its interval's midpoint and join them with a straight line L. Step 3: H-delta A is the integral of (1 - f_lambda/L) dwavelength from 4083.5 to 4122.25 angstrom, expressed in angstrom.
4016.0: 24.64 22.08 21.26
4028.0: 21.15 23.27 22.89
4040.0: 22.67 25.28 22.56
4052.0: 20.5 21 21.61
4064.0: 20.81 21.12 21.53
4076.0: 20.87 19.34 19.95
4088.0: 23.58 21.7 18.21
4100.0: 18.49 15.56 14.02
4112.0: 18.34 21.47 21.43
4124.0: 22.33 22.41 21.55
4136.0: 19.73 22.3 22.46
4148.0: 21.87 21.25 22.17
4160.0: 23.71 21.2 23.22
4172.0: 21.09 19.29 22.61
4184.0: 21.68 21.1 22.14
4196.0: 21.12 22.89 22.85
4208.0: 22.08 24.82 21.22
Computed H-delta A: 4.4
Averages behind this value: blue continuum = 21.6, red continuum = 21.8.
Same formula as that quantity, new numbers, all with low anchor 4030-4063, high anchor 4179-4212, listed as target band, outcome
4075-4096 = 1.4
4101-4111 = 3.1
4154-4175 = 0.1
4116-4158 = 1.0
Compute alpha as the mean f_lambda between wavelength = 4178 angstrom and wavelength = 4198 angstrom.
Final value 21.7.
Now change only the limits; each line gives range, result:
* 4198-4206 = 22.9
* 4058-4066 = 21.2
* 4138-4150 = 22.2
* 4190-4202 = 22.1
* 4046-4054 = 21.5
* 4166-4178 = 21.2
